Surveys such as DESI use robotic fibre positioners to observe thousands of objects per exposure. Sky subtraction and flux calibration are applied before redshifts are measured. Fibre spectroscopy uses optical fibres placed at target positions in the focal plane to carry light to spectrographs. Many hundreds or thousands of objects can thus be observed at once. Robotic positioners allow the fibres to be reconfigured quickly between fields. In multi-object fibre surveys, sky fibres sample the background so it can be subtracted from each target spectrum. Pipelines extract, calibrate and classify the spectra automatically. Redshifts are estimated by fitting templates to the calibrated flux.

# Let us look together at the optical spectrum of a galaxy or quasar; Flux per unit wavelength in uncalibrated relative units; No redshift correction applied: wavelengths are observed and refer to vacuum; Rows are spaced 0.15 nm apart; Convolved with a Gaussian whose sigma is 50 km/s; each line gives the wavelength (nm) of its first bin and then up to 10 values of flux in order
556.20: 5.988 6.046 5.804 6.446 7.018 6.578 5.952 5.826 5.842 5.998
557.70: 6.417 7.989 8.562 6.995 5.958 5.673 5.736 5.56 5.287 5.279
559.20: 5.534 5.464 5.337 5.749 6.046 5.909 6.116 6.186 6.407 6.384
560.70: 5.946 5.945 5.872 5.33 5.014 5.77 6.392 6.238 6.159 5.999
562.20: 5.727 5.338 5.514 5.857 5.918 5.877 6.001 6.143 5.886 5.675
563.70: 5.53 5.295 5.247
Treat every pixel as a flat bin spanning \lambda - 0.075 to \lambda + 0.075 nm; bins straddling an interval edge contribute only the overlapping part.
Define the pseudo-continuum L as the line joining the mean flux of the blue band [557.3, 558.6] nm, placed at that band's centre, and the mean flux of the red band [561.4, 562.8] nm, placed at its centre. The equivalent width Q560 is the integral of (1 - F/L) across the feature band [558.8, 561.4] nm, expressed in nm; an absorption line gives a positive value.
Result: 0.20 nm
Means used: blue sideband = 6.61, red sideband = 5.89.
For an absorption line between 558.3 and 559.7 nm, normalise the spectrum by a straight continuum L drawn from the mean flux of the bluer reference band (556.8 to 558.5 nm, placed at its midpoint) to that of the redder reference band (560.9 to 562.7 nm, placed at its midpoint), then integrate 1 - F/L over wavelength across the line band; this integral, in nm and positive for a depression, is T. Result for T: 0.171 nm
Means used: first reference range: 6.56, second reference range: 5.77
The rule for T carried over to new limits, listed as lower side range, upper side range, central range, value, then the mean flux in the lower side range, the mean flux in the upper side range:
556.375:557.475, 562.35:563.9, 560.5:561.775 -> 0.010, 6.2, 5.76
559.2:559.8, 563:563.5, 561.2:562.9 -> 0.015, 5.58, 5.99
